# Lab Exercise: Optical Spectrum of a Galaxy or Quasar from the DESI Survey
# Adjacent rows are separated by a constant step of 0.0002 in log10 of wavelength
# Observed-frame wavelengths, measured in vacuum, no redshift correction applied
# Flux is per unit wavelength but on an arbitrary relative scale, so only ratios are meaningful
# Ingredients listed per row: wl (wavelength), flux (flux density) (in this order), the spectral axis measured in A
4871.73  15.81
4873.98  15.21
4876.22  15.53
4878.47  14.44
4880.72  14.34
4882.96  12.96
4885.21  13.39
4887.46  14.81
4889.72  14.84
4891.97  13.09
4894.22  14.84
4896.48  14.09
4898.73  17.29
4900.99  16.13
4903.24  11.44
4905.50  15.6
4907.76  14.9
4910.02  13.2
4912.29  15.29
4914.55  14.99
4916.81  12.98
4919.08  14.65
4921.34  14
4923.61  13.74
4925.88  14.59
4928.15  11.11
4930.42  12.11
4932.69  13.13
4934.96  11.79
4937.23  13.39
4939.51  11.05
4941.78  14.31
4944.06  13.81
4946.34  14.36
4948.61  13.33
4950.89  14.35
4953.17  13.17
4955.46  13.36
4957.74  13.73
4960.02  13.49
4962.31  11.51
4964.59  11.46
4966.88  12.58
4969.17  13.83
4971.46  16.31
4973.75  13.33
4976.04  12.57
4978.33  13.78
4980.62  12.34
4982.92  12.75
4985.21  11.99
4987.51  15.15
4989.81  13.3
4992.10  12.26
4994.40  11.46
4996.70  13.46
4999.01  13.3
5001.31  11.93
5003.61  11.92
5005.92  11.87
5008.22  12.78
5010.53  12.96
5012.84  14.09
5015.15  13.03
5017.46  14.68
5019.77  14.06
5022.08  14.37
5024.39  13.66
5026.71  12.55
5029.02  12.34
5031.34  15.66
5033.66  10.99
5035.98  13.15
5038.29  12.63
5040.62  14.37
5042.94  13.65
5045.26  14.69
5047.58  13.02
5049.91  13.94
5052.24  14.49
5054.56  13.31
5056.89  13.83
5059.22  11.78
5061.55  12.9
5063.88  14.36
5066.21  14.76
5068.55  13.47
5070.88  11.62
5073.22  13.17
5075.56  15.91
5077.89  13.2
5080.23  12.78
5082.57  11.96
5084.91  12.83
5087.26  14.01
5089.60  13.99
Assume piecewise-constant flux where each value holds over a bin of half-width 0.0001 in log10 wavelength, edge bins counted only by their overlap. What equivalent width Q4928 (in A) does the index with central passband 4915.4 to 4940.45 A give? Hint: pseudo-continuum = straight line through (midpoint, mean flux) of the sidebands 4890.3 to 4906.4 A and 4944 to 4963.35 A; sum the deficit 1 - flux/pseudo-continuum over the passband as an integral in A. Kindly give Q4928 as 1.81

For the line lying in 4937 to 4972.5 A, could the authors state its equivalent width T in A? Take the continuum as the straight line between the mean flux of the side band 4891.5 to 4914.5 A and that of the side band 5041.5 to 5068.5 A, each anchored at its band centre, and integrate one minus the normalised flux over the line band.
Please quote 2.4 A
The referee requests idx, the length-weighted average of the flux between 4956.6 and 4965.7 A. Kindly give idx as 12.6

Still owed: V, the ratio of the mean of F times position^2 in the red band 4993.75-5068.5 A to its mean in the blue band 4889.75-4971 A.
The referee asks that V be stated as 1.02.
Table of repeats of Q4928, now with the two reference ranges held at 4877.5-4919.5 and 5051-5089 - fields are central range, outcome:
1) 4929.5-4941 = 1.5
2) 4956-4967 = 1.1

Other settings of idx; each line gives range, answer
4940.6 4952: 14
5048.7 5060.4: 13.5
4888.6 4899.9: 14.8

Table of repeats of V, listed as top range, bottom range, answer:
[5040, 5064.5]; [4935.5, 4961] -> 1.06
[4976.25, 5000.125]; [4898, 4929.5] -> 0.94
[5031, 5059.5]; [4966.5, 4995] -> 1.04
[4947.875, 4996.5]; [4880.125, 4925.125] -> 0.94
